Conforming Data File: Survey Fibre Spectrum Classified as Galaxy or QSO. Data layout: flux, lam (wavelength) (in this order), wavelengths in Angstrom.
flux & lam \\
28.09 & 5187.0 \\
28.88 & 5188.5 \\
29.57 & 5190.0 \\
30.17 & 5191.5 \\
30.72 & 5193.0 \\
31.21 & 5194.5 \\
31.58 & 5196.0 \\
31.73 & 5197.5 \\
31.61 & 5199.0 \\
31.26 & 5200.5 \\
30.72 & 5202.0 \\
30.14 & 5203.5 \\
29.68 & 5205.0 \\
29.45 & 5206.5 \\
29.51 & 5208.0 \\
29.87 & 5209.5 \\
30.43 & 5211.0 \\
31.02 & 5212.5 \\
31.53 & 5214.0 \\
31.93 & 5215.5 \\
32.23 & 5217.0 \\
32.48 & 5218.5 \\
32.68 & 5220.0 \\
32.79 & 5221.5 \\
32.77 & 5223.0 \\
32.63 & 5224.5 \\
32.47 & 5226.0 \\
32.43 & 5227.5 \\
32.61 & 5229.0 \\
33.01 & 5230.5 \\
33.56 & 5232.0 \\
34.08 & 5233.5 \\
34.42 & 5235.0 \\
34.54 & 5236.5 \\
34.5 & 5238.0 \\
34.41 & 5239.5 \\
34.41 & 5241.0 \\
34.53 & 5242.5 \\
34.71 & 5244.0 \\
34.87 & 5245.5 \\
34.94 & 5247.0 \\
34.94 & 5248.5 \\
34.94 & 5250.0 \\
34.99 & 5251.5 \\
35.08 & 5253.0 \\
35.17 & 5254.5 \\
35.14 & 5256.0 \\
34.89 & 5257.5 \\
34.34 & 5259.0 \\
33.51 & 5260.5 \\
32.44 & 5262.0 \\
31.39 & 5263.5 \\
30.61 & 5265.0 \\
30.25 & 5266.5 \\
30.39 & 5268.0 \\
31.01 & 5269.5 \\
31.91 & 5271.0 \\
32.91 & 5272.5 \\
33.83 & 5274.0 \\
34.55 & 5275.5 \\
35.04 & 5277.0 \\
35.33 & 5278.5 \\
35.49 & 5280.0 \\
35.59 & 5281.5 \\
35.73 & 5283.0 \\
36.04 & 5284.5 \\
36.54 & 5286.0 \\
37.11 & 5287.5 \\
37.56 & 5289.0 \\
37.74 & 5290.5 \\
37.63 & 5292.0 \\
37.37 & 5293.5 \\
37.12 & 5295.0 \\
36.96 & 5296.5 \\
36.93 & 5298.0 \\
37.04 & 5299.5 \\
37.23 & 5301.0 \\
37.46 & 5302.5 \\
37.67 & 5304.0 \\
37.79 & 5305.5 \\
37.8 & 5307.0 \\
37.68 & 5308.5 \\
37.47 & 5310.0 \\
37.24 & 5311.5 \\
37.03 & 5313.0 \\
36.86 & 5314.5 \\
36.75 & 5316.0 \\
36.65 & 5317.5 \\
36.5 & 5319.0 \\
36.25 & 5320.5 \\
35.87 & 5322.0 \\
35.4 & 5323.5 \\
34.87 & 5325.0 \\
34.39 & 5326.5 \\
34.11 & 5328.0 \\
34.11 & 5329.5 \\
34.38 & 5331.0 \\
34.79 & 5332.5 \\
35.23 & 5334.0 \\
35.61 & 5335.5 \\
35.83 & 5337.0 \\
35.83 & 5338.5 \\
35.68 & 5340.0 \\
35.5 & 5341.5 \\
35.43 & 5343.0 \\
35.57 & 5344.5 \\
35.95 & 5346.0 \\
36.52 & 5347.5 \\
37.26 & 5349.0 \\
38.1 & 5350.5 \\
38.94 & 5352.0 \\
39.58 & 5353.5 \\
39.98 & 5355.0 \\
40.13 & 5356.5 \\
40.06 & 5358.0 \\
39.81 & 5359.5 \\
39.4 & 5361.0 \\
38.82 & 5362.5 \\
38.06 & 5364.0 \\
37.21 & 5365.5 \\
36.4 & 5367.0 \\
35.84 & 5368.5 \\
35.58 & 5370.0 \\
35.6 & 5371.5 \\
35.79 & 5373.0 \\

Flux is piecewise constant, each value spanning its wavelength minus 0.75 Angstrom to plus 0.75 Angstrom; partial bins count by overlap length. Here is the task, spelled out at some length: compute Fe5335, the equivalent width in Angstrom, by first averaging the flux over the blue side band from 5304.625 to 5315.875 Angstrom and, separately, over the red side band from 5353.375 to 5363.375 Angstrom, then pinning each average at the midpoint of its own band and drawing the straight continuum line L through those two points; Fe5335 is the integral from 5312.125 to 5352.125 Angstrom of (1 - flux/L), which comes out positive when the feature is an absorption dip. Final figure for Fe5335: 2.7 Angstrom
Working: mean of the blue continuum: 37.4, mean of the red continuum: 39.7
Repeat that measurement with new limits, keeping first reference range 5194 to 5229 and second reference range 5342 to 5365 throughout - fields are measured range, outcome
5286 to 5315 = -1.4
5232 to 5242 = -0.5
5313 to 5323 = 0.0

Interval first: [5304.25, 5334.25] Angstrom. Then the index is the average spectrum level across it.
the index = 36.1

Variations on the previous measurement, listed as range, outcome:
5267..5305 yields 35.7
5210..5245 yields 33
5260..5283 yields 33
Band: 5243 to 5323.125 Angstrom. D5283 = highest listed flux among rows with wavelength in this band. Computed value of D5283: 37.8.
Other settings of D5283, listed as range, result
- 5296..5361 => 40.13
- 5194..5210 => 31.73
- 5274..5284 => 35.73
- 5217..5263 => 35.17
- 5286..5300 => 37.74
